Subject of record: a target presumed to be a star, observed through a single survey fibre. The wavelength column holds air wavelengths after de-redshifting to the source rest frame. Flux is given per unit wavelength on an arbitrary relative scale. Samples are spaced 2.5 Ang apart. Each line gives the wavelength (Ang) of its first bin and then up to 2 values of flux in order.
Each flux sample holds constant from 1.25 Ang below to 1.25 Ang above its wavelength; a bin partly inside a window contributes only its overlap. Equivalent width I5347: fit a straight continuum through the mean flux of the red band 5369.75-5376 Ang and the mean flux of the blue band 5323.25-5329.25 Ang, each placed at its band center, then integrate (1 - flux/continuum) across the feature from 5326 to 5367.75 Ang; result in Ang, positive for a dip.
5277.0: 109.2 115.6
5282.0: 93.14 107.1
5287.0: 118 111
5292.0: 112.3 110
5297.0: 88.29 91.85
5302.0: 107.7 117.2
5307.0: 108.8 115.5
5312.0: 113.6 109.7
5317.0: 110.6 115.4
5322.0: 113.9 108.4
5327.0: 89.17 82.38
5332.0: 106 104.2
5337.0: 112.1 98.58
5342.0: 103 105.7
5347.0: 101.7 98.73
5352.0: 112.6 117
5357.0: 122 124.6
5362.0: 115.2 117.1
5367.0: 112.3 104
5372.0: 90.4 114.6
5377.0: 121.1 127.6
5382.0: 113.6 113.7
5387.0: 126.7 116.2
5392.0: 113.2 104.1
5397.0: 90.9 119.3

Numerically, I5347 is -3.3 Ang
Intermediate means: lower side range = 96.1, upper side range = 103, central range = 107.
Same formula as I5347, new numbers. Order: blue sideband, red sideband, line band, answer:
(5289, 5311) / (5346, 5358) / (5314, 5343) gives 1.18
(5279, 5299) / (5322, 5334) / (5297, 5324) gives -1.96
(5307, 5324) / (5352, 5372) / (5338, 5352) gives 1.34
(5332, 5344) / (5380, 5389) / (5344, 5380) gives -0.08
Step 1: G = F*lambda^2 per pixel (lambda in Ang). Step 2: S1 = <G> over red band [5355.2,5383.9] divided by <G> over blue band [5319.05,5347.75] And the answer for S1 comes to 1.1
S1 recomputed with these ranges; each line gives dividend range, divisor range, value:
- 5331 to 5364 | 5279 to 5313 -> 1.04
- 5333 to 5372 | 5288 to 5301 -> 1.08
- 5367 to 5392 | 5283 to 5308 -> 1.10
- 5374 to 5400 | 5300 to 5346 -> 1.10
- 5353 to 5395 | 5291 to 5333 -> 1.11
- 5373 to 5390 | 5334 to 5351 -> 1.16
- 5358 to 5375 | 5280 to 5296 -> 1.05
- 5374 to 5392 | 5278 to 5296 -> 1.13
